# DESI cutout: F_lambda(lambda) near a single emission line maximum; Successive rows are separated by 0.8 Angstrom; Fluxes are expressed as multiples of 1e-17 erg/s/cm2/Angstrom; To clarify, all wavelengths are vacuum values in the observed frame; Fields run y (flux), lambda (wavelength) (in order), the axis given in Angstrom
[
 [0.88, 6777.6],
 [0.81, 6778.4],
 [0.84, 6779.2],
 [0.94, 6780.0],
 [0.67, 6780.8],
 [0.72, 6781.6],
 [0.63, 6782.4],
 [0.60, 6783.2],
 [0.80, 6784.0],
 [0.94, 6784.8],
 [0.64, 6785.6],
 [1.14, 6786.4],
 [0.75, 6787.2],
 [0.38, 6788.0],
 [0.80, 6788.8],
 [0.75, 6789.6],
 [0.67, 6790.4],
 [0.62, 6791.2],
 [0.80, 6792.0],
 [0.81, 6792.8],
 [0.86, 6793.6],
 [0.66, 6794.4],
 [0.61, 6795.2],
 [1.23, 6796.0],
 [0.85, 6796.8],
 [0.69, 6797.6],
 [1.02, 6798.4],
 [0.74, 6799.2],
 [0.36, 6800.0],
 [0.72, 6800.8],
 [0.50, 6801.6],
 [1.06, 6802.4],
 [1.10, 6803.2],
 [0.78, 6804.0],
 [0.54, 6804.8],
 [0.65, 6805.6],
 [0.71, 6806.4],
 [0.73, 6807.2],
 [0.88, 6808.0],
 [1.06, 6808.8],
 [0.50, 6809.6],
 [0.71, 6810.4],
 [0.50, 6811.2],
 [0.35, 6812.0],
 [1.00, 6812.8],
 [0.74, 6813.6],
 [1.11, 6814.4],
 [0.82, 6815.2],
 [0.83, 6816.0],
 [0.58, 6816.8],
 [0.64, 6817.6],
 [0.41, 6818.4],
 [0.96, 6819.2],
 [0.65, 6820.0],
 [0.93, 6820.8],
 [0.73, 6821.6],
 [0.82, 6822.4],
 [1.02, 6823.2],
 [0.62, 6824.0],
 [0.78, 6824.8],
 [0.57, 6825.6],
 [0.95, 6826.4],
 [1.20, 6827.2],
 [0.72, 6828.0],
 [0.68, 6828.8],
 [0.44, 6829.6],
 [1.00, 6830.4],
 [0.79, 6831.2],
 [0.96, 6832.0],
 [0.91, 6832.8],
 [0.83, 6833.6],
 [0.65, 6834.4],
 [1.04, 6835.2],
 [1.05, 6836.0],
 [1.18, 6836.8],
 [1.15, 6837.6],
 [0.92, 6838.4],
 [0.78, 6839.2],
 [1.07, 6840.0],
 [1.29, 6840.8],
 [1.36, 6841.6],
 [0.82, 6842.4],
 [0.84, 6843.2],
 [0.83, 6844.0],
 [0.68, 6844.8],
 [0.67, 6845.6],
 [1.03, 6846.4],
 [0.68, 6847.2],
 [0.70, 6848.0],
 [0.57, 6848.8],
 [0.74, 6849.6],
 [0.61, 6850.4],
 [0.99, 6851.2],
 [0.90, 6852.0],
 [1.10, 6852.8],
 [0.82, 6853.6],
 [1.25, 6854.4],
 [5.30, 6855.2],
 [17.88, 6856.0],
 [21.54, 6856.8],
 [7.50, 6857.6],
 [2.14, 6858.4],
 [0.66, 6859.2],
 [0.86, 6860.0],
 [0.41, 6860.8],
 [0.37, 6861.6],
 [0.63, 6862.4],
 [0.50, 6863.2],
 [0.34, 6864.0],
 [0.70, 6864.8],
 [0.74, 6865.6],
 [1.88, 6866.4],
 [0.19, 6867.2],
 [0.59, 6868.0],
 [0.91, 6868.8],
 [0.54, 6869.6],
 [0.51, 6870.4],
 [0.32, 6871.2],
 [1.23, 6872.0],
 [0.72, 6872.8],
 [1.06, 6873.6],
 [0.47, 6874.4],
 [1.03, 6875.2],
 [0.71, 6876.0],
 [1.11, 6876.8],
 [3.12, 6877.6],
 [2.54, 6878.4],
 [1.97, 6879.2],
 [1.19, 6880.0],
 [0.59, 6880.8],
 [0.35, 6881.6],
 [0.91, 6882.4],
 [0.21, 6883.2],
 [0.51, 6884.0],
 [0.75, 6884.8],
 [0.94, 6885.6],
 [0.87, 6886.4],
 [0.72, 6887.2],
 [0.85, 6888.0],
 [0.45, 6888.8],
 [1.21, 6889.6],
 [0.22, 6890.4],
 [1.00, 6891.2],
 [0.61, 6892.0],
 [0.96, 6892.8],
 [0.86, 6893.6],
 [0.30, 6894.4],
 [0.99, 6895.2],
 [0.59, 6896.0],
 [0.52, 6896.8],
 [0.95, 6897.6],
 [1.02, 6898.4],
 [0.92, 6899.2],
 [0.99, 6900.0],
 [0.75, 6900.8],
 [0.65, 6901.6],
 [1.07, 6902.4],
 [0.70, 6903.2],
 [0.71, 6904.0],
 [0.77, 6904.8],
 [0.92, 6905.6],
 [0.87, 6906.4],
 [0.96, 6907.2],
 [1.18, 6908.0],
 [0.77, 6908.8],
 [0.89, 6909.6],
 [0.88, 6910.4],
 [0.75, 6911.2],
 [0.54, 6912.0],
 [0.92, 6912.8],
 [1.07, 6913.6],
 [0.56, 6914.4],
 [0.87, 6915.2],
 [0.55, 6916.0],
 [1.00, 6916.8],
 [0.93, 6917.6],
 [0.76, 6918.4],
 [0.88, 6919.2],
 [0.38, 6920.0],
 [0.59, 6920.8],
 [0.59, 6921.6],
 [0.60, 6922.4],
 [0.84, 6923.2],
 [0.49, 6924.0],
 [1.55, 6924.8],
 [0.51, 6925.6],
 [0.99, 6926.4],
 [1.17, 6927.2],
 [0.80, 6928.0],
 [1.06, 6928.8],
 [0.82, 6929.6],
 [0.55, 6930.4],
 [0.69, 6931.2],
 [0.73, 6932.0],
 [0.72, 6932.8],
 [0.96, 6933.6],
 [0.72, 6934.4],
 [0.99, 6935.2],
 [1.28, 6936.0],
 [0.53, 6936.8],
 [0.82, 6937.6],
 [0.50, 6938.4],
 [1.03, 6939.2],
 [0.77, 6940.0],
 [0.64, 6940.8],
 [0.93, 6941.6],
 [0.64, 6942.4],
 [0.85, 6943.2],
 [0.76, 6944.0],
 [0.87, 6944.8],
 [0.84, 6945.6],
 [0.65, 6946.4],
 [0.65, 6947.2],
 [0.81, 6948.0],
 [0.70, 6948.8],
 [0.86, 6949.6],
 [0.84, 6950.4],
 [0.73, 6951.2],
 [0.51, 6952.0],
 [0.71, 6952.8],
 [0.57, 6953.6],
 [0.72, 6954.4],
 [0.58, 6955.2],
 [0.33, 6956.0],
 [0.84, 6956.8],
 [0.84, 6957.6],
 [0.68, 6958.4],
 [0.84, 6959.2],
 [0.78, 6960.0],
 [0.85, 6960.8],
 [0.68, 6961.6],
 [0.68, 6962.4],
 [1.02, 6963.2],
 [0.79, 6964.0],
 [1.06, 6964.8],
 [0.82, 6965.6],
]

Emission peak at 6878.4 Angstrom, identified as [N II] 6583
